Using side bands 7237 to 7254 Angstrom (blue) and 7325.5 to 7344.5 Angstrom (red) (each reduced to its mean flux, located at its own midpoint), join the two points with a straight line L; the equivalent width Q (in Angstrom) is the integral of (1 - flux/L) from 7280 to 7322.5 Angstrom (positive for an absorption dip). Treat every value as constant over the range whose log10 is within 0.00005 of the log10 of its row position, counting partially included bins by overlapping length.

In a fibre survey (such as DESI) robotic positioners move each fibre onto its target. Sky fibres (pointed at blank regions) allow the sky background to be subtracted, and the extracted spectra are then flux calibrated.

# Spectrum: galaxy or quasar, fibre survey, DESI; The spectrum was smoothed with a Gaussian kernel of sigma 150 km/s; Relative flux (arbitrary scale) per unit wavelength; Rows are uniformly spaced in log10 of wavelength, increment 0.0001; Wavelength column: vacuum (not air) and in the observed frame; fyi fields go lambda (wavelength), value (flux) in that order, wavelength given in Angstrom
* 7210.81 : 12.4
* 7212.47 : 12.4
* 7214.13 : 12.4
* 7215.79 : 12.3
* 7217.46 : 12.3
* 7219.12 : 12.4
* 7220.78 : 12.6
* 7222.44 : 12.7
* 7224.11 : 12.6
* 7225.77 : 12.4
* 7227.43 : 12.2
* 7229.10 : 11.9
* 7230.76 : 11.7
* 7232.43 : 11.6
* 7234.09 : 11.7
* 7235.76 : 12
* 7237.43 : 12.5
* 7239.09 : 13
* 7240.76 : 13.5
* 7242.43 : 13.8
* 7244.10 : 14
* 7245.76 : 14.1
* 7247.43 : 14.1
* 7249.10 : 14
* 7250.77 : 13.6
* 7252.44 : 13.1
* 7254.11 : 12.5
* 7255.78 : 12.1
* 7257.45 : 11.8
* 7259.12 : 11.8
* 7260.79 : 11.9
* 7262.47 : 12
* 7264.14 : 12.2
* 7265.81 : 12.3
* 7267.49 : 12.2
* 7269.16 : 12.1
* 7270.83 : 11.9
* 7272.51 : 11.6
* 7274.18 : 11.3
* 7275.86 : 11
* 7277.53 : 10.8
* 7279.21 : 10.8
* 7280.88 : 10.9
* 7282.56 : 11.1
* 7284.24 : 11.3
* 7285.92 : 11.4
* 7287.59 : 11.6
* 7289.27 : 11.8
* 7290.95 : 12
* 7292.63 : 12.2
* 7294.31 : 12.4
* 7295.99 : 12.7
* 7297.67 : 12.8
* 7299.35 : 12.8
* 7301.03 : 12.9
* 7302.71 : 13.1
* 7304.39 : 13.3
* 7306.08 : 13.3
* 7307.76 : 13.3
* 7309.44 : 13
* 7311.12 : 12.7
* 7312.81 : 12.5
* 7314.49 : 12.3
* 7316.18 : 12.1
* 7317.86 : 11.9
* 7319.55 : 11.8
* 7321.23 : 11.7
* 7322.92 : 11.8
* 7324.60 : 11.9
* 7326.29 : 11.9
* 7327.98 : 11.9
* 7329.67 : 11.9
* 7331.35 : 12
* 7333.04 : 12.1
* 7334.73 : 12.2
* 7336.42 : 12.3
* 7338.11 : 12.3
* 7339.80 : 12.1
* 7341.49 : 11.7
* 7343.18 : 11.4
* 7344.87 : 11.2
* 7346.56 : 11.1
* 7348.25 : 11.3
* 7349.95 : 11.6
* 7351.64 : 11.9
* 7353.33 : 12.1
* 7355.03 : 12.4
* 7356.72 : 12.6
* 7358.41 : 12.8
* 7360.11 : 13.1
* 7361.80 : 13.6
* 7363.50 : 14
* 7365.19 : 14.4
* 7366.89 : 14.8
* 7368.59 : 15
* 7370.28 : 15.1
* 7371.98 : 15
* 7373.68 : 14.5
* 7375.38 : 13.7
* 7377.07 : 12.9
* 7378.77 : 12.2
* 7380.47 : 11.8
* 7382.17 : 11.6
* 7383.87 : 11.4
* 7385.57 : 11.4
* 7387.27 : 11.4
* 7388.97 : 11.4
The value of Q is 1.0 Angstrom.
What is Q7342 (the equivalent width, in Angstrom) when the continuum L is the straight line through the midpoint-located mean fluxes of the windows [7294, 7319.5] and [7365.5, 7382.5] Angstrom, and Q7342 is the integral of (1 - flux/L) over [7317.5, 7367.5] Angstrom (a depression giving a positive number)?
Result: 3.8 Angstrom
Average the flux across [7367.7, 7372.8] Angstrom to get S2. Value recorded 15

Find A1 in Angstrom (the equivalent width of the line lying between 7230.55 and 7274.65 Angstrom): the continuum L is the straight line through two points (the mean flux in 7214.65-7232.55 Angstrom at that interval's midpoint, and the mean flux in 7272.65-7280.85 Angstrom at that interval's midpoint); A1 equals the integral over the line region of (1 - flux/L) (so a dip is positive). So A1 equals -3.65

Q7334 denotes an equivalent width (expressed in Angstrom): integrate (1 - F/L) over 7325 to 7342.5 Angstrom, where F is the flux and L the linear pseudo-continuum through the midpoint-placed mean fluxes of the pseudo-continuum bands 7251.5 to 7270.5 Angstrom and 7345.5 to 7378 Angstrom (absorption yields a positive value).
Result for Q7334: 1.2 Angstrom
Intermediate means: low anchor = 12.2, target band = 12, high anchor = 13.2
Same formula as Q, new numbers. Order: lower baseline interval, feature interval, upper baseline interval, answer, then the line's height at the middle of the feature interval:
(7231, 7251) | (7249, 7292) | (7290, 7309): 3.6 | 12.9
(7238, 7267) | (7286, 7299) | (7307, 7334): 0.3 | 12.5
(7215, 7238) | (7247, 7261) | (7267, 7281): -1.2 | 11.7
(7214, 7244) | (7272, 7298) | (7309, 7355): 1.3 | 12.2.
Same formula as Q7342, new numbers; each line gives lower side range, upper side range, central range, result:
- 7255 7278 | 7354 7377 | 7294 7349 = 3.0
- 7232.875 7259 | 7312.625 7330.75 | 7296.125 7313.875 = -1.1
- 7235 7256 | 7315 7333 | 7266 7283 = 1.8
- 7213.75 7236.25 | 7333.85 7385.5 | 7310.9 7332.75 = 1.0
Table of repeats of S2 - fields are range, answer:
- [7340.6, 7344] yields 11.6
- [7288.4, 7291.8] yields 11.9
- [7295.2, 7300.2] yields 12.8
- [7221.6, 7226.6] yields 12.6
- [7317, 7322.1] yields 11.8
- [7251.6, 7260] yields 12.3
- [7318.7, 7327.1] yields 11.8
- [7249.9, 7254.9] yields 13.1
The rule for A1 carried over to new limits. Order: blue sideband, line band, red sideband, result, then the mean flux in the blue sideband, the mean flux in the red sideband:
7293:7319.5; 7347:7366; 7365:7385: 0.9 Angstrom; 12.7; 13.5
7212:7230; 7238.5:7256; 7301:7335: -1.6 Angstrom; 12.4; 12.4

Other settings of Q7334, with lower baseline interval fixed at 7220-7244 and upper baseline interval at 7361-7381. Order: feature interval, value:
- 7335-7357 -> 2.98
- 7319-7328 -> 1.09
